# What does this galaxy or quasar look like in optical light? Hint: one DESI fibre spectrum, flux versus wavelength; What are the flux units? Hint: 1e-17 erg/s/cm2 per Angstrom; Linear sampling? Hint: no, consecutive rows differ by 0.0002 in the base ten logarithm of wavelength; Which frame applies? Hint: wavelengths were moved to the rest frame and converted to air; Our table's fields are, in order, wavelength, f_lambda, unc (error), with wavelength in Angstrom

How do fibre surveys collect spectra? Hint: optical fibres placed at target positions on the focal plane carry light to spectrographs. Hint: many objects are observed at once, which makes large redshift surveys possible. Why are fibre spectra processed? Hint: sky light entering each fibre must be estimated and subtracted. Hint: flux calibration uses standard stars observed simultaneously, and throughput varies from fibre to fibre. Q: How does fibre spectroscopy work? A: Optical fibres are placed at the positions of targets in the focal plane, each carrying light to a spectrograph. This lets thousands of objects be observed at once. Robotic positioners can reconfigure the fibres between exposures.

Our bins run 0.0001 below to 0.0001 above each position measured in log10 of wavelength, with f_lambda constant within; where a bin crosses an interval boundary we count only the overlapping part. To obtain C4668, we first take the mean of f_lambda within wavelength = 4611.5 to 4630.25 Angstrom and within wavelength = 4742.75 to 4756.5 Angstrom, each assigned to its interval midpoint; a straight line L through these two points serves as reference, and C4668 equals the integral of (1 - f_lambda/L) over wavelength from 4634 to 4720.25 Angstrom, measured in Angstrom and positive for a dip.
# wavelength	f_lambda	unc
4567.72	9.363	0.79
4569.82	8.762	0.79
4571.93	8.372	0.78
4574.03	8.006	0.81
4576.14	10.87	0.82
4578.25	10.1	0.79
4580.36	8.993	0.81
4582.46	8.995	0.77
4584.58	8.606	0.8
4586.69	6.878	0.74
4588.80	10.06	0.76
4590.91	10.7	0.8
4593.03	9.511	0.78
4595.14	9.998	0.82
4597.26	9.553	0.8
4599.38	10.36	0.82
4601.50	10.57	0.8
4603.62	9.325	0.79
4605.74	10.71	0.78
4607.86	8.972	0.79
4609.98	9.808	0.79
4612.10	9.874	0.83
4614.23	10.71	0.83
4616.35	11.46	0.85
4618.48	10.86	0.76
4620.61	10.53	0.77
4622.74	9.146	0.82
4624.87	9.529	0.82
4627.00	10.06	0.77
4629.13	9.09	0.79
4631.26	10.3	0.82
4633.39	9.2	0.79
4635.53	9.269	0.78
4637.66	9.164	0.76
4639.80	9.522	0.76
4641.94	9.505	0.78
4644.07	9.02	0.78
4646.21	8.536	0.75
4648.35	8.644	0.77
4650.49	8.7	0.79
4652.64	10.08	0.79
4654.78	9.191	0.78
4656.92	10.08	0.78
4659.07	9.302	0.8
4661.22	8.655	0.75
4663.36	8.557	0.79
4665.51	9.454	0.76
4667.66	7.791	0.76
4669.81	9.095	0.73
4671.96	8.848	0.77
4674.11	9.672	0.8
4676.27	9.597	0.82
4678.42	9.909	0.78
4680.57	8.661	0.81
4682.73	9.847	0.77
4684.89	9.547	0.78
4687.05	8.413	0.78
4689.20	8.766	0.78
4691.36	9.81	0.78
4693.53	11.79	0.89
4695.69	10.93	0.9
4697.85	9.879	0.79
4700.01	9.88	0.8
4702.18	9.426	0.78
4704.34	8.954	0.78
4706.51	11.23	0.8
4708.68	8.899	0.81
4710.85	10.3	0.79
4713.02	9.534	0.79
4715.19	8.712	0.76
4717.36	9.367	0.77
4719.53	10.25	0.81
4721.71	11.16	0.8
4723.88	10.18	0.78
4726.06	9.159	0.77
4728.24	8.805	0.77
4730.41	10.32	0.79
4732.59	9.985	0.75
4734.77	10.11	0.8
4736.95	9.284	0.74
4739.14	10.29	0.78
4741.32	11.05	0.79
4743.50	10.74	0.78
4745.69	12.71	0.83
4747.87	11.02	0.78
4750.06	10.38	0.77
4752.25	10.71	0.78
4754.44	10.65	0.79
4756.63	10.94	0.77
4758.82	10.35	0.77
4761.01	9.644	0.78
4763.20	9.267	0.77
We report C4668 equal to 9.1 Angstrom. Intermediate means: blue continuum 10.1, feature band 9.42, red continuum 11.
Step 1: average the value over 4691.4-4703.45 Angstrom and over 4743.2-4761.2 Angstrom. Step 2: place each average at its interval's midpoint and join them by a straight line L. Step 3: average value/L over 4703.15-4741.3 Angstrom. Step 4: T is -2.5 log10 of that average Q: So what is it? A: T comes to 0.08 mag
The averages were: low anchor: 10.3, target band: 9.83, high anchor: 10.9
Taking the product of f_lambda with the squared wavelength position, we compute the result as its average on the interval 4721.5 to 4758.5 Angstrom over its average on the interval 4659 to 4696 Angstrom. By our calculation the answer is 1.15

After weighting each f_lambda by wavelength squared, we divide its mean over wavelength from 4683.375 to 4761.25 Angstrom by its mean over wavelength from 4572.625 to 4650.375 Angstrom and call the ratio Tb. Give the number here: 1.1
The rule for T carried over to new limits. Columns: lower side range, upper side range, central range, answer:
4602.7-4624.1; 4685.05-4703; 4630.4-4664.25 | 0.09 mag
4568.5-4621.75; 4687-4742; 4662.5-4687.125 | 0.08 mag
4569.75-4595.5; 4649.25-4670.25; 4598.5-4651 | -0.07 mag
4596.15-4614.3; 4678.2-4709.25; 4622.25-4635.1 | 0.04 mag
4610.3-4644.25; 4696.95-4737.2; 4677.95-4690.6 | 0.07 mag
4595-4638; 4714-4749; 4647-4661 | 0.08 mag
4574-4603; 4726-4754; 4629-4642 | 0.04 mag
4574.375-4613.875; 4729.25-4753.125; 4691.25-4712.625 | 0.03 mag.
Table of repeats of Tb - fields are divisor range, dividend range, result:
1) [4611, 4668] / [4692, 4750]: 1.11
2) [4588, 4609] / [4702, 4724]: 1.03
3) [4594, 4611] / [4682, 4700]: 1.04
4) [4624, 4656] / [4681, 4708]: 1.08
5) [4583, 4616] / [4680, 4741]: 1.05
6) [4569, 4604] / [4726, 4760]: 1.19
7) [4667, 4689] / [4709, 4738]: 1.09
